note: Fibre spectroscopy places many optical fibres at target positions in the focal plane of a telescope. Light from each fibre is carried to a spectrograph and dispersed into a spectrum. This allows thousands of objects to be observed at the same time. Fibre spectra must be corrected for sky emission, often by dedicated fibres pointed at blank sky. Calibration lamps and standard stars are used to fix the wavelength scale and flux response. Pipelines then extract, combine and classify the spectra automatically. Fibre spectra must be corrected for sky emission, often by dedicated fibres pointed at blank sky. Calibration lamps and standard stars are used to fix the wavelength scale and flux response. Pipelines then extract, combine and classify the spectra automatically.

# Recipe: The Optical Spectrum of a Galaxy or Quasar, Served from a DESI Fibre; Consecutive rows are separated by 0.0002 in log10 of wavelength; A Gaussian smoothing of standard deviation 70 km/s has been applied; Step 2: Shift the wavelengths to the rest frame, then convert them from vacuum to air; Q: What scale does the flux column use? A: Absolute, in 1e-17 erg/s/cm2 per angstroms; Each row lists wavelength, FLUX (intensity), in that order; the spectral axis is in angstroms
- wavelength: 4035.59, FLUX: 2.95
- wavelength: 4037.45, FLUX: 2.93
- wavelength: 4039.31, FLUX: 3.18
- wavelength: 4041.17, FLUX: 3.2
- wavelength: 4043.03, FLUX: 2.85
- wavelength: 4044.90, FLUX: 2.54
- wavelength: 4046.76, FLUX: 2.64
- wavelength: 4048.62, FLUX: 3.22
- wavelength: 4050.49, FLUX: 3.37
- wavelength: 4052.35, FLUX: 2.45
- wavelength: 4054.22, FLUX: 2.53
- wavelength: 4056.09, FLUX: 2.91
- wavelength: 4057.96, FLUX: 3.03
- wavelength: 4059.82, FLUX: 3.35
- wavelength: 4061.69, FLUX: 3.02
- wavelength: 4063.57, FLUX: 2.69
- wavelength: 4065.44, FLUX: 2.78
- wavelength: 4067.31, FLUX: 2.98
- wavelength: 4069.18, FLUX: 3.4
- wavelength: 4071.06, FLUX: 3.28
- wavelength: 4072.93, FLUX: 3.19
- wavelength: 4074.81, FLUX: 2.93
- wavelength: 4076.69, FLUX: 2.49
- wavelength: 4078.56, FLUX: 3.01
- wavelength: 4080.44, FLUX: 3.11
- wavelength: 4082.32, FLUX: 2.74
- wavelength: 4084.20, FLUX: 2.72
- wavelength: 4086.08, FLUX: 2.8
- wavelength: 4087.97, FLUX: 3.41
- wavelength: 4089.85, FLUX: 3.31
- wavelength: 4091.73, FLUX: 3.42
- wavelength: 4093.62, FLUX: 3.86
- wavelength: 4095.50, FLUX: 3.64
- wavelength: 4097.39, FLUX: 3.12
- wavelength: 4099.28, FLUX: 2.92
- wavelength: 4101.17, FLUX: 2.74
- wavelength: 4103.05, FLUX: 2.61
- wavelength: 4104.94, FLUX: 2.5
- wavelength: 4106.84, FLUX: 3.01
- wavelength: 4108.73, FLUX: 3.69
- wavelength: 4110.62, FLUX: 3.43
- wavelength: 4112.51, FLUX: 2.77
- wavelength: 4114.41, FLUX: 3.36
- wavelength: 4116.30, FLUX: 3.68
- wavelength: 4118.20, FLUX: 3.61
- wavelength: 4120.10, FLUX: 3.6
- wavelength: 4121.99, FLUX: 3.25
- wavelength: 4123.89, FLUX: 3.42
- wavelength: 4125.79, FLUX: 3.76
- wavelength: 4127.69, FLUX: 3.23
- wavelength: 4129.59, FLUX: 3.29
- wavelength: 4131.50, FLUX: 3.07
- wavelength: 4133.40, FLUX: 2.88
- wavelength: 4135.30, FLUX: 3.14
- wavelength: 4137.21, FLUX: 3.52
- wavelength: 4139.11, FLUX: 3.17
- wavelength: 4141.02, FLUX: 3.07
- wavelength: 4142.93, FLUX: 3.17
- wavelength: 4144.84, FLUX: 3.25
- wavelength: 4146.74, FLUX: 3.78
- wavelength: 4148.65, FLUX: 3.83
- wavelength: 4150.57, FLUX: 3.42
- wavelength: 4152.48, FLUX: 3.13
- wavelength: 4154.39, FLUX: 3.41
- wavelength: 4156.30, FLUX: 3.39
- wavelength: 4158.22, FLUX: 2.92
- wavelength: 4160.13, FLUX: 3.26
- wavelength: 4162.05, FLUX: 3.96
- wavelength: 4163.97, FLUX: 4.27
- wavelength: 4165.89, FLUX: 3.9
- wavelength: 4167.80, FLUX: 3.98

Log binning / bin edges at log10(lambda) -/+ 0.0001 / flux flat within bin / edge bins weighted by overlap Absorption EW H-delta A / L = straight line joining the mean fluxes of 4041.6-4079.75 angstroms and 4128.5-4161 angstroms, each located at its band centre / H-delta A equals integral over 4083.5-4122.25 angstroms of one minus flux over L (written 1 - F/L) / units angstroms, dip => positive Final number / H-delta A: -1.32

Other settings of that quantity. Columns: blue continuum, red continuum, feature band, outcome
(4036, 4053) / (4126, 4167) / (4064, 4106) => 1.1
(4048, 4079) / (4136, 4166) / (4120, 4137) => 0.2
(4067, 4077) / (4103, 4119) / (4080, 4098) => -0.4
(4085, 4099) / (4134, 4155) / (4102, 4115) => 1.2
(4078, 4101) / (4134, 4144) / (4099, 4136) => -0.2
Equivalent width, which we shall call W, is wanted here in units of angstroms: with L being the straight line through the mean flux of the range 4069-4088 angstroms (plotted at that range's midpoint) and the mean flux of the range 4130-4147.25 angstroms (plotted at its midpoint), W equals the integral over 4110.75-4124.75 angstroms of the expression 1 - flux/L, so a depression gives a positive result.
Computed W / -1.1 angstroms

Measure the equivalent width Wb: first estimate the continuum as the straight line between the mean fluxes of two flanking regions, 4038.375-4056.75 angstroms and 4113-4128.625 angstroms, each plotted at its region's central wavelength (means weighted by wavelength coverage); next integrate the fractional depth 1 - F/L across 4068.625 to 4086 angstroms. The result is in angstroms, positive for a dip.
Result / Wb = 0.9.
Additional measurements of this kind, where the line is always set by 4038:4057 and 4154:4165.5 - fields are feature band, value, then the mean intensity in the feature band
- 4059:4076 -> -0.28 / 3.06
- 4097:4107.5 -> 1.37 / 2.79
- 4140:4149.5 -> 0.15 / 3.41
